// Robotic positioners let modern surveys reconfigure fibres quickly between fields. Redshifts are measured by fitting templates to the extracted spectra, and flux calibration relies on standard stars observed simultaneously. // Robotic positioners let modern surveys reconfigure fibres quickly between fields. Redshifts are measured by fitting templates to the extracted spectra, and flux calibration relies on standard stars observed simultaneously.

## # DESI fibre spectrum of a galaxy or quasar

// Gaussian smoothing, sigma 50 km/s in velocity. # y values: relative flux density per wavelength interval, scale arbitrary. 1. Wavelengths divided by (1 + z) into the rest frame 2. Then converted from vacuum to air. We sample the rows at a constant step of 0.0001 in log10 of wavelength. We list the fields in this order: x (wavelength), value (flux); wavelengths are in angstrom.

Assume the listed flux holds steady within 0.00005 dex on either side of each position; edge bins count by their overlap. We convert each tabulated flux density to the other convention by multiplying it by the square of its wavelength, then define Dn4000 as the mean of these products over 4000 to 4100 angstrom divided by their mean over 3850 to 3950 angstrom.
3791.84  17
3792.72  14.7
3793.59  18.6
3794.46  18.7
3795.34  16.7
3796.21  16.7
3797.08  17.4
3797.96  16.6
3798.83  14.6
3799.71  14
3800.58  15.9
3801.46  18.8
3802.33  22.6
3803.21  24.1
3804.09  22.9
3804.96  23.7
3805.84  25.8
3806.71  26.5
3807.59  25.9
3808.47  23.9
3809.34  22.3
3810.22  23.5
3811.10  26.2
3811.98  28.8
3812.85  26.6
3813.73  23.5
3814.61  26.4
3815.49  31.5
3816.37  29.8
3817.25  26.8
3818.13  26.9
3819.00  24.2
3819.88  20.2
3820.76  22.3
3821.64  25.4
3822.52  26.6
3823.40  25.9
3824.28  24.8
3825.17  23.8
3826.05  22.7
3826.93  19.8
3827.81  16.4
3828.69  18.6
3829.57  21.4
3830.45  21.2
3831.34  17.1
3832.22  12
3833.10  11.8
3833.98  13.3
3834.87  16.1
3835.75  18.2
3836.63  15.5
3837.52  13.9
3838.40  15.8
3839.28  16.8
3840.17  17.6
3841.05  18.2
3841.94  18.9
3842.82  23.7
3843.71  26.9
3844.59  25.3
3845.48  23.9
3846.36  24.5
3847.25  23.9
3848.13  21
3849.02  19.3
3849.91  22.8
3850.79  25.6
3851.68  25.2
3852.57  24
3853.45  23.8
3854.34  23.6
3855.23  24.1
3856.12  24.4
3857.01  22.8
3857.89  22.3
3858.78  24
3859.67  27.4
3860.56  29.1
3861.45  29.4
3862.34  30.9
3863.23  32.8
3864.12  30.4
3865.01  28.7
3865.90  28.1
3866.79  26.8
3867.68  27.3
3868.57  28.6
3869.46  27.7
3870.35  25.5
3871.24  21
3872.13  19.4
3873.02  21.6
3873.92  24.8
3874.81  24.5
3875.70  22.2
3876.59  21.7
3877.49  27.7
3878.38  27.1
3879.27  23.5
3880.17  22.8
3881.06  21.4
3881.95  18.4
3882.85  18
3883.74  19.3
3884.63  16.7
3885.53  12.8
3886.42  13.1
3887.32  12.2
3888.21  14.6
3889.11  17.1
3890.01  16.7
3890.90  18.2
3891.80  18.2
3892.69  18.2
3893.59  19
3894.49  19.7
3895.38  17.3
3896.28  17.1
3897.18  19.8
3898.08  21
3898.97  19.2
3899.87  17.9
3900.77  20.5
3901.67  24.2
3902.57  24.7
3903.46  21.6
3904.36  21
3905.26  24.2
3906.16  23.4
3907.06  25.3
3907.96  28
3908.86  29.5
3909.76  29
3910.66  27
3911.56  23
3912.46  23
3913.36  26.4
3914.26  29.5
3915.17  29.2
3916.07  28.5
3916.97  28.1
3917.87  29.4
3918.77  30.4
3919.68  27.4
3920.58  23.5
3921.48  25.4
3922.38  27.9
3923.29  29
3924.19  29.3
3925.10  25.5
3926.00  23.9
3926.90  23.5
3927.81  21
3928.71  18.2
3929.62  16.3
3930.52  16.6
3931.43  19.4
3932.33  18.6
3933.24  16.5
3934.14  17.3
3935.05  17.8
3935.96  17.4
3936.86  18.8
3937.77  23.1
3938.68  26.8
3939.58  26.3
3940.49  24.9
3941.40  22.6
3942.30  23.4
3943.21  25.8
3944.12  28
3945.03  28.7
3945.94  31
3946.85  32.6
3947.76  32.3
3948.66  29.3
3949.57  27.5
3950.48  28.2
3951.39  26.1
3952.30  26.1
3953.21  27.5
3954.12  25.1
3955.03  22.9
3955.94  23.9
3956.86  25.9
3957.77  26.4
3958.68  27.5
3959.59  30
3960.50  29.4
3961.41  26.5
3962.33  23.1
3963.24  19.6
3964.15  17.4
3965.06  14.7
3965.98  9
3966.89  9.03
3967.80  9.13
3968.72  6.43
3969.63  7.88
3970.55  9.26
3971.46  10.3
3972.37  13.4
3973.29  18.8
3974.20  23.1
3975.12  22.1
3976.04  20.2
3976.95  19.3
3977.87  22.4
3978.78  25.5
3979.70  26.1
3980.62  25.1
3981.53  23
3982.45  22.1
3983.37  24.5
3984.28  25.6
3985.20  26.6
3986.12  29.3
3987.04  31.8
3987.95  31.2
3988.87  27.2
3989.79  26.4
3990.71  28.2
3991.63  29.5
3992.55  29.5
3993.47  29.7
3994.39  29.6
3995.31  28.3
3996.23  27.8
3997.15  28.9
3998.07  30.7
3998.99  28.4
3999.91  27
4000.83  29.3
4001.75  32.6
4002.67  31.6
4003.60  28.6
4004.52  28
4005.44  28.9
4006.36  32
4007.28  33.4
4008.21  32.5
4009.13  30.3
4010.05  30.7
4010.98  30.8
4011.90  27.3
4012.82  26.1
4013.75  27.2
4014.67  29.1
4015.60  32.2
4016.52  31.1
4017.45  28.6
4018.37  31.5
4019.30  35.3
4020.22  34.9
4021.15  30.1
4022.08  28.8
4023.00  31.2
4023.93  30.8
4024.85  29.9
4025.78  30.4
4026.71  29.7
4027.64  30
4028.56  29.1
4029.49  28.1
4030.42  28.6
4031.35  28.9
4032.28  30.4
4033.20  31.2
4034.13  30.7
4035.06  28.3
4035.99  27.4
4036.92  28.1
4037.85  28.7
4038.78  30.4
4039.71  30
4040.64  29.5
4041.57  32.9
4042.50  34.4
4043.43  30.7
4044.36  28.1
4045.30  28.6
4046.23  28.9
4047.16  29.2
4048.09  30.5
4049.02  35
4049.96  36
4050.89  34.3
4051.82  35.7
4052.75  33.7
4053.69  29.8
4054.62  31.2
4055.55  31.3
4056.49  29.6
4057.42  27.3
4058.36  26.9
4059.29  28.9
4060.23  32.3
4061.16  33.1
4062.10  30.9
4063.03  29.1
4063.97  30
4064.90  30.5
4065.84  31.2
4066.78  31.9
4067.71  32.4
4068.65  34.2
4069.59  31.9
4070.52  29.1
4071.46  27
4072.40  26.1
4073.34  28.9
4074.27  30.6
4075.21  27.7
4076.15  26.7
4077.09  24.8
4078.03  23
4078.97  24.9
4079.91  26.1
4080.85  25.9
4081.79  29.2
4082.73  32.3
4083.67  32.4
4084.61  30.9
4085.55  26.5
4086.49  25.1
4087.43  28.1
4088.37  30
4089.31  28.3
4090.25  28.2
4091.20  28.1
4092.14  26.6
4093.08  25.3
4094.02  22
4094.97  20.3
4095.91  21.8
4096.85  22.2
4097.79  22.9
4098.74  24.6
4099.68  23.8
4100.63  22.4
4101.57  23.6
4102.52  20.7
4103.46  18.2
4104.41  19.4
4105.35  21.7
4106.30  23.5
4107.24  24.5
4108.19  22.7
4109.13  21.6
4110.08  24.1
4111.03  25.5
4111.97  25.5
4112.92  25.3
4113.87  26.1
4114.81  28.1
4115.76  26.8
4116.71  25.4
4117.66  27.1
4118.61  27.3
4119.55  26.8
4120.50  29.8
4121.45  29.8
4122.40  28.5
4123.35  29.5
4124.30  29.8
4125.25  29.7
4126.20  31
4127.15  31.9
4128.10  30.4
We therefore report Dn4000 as 1.34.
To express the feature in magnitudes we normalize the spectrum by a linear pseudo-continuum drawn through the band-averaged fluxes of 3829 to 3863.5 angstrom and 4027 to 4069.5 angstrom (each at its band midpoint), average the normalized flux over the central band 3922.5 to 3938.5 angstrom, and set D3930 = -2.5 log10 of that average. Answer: 0.209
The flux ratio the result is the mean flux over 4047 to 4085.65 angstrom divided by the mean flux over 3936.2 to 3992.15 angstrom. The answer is 1.3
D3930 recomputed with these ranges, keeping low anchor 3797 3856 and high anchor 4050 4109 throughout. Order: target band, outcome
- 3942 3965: -0.07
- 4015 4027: -0.19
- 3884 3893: 0.42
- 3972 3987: 0.09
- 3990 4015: -0.15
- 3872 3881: -0.03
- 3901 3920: -0.11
